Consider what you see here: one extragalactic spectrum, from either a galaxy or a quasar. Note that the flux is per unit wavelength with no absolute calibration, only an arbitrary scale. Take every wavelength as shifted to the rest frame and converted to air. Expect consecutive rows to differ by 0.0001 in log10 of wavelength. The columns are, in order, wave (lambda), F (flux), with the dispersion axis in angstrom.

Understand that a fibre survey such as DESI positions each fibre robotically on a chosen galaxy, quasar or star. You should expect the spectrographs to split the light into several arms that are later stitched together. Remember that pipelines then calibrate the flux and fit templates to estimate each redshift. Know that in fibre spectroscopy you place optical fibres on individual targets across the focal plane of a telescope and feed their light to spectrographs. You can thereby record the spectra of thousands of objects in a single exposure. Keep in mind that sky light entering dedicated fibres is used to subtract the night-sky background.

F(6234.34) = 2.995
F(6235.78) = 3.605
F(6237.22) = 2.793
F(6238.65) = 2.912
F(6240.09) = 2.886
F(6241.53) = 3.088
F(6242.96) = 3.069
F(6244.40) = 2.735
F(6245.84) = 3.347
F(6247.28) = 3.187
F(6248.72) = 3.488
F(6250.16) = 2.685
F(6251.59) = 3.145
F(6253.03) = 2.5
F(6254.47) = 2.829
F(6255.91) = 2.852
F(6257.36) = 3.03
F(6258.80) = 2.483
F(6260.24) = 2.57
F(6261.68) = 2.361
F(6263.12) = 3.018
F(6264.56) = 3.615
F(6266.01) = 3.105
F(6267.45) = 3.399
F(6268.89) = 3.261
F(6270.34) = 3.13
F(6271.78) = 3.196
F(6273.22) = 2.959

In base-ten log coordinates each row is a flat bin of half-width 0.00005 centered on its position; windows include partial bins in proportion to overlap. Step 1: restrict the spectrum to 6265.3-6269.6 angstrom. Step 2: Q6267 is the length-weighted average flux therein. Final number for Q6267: 3.26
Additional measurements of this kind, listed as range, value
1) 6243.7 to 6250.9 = 3.09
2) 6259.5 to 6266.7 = 2.93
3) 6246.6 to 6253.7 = 3.01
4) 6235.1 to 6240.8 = 3.04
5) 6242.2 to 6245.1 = 2.91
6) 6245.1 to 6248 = 3.26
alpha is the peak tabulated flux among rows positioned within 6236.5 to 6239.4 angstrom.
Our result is 2.912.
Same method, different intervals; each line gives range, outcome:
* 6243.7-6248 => 3.347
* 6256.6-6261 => 3.03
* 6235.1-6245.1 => 3.605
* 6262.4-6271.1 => 3.615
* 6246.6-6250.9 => 3.488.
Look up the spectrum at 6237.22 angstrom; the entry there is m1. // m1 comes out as 2.793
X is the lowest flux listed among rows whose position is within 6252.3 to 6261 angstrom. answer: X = 2.483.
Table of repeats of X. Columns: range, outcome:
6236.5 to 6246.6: 2.735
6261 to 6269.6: 2.361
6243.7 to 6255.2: 2.5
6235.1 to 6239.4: 2.793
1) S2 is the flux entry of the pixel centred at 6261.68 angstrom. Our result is 2.361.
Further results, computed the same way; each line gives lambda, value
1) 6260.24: 2.57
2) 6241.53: 3.088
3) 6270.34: 3.13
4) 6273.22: 2.959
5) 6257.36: 3.03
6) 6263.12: 3.018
